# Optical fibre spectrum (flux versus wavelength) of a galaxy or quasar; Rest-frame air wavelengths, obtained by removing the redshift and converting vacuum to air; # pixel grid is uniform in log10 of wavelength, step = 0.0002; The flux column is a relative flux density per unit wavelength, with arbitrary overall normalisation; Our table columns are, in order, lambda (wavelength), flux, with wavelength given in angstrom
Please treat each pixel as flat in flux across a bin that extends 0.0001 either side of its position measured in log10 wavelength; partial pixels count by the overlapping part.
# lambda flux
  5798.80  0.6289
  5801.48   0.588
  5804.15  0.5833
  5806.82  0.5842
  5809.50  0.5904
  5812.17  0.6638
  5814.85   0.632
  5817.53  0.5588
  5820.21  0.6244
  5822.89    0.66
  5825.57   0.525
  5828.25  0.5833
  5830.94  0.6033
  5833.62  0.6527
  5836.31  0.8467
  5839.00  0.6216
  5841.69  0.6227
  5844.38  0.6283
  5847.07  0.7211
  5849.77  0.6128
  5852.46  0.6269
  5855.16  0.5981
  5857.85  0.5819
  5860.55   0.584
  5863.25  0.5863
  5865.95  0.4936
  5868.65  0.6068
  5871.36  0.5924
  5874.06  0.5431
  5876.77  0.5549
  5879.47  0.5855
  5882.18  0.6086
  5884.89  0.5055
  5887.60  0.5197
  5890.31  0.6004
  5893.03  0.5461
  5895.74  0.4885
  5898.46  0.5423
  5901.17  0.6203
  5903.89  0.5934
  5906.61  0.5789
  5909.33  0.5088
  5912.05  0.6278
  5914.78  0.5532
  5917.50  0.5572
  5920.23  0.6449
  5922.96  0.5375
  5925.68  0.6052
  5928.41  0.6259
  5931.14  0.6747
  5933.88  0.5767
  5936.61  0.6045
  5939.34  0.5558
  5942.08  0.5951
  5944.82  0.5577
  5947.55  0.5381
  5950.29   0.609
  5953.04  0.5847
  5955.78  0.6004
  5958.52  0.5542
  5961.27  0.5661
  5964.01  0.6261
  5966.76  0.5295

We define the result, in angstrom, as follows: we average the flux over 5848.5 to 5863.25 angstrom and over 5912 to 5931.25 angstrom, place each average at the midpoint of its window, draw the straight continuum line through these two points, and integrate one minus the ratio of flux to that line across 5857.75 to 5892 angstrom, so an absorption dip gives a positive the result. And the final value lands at 1.9 angstrom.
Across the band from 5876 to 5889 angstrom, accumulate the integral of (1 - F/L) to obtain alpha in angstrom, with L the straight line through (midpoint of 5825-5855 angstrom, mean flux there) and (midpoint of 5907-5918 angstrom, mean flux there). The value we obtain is 0.9 angstrom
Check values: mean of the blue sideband 0.642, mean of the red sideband 0.564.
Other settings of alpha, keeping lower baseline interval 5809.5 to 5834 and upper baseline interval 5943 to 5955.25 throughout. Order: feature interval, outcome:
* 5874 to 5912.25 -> 1.9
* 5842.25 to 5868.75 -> -0.2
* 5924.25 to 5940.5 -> -0.8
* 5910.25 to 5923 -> -0.1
